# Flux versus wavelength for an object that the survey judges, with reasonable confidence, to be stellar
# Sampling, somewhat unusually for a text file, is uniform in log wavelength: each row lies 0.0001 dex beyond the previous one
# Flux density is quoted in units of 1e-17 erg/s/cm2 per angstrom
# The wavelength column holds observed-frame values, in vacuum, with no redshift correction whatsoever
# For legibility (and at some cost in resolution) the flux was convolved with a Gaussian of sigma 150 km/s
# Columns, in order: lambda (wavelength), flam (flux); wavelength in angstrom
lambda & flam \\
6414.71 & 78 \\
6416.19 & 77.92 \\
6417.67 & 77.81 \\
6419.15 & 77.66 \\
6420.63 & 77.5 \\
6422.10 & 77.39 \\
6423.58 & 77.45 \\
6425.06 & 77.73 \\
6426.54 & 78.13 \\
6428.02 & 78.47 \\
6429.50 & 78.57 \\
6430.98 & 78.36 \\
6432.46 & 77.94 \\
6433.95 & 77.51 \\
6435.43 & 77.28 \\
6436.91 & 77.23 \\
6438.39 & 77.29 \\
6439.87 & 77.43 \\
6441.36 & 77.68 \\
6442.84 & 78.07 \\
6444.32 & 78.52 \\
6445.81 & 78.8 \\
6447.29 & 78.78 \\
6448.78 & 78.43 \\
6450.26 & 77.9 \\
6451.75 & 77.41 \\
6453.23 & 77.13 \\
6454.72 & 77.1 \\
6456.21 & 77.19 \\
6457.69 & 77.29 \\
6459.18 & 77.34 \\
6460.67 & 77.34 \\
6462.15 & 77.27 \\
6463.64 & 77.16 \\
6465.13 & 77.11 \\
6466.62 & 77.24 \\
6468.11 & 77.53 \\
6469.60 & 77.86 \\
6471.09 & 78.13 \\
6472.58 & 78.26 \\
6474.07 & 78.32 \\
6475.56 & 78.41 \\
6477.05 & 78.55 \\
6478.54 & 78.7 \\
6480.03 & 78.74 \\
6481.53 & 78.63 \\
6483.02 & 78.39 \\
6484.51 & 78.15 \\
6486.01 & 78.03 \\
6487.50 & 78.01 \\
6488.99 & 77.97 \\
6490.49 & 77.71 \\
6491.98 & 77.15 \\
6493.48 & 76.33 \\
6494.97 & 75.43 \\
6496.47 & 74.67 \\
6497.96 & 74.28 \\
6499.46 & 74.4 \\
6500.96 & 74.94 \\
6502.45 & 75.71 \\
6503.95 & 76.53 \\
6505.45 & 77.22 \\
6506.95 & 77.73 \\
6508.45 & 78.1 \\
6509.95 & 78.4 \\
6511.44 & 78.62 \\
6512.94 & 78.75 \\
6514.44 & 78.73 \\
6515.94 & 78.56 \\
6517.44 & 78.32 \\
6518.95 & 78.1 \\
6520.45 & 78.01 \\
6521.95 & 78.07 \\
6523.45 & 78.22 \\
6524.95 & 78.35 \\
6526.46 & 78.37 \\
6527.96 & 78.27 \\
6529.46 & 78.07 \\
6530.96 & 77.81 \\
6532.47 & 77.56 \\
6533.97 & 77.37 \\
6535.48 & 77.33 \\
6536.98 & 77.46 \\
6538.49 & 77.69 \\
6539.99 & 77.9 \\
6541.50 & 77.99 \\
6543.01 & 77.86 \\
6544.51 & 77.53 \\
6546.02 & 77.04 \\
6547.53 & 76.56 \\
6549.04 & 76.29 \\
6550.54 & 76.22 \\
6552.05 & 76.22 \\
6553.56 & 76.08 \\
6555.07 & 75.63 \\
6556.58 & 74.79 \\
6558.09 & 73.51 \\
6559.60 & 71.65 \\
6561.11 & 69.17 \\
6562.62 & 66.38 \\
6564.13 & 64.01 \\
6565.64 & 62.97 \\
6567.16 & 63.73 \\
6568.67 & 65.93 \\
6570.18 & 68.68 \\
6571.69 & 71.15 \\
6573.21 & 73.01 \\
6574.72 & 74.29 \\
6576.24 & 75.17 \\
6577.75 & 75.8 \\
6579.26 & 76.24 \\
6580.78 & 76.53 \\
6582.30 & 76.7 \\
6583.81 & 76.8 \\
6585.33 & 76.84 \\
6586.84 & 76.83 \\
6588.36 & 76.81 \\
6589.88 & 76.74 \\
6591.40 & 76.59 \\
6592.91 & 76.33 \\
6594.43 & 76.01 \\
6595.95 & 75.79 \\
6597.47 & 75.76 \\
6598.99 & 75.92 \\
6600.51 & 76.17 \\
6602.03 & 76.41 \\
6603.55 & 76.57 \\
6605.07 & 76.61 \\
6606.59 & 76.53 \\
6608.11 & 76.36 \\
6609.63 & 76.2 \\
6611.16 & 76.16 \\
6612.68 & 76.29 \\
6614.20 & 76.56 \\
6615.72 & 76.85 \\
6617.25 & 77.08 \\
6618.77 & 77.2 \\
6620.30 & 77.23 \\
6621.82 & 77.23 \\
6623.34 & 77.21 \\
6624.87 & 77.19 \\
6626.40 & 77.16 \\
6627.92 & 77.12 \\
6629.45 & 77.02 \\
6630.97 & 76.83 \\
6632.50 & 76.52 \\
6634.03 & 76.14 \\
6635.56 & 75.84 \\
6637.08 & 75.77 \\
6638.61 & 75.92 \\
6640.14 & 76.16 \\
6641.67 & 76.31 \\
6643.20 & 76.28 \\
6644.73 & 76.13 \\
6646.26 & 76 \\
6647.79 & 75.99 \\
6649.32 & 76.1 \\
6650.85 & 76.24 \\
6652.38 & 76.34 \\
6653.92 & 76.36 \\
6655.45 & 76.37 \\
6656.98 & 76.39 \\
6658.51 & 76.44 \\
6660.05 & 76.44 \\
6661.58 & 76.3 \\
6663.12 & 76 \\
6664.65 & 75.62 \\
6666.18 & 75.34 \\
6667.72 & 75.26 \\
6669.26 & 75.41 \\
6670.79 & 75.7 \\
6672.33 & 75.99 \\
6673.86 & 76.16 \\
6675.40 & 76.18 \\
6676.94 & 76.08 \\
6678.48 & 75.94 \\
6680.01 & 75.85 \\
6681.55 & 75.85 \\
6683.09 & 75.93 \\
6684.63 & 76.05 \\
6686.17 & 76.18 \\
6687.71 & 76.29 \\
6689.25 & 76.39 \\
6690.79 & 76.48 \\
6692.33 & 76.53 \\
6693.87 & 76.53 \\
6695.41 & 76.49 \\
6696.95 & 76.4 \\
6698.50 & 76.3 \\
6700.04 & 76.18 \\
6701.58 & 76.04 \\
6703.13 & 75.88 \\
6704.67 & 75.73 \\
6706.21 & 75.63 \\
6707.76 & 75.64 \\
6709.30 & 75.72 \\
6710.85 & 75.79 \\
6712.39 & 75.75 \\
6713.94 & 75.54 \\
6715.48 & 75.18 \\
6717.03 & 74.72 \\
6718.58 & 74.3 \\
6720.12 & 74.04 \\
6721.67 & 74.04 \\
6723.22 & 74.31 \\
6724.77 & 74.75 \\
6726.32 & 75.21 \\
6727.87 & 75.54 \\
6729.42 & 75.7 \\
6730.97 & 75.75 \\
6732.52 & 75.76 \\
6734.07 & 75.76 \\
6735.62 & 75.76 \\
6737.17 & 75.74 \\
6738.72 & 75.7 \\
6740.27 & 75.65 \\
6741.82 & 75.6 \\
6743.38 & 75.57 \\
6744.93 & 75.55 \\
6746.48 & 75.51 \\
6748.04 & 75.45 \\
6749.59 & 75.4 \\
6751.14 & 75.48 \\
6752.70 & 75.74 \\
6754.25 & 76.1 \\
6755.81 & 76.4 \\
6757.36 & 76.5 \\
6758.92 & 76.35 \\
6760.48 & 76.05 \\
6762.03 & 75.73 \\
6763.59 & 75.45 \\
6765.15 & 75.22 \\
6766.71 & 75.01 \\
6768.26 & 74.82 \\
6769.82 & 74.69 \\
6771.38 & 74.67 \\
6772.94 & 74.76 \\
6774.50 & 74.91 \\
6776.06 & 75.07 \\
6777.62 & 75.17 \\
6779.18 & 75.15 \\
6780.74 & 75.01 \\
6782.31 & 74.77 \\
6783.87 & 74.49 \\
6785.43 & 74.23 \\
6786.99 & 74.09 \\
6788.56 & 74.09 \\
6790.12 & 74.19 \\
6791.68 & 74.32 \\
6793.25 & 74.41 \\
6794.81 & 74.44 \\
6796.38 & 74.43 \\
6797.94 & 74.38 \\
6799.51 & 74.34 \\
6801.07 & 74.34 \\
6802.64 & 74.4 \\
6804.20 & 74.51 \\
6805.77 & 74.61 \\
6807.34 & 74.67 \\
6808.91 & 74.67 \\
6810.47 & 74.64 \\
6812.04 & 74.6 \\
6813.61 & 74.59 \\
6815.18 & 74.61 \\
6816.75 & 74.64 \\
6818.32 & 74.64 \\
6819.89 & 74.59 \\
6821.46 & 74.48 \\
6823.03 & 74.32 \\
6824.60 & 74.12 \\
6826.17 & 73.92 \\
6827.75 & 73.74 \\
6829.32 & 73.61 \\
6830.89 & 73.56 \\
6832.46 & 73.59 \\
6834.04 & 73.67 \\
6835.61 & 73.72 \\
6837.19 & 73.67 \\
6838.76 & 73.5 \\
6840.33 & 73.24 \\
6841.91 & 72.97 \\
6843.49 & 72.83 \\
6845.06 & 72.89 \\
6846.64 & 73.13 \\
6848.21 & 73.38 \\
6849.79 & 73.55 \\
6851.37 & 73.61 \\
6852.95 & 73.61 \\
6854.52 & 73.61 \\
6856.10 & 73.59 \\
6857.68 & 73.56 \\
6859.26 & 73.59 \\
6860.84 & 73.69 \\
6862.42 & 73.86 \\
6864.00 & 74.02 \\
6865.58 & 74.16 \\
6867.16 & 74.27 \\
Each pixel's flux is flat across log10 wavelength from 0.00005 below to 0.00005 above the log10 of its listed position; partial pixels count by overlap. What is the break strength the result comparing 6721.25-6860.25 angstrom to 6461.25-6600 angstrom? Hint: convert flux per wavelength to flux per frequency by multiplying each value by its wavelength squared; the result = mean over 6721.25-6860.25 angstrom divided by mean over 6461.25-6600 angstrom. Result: 1.06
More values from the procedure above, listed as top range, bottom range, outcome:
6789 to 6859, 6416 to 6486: 1.06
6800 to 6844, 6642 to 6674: 1.02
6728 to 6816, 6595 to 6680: 1.02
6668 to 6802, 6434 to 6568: 1.06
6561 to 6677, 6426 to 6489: 1.02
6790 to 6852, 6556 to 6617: 1.07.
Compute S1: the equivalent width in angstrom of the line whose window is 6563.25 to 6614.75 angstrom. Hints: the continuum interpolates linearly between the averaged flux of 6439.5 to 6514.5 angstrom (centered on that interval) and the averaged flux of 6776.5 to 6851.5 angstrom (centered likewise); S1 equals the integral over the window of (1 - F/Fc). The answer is 1.4 angstrom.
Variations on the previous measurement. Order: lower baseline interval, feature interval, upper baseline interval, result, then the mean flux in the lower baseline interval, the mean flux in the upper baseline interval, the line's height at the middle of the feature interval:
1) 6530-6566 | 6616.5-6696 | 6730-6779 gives -1.1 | 74.9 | 75.5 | 75.2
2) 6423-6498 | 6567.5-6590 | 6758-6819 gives 0.7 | 77.7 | 74.7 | 76.6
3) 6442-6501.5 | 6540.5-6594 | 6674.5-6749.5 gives 2.0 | 77.5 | 75.7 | 76.8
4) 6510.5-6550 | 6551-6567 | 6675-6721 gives 1.4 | 77.9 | 75.8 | 77.5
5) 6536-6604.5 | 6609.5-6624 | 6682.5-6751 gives -0.4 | 74.5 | 75.6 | 74.8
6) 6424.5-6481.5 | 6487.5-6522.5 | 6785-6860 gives 0.1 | 77.9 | 74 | 77.3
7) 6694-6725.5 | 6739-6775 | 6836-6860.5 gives -0.4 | 75.4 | 73.4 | 74.7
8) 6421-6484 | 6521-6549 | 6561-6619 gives -0.7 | 77.9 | 74.3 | 75.7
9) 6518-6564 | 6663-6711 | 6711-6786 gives -0.3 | 76.2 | 75.3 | 75.6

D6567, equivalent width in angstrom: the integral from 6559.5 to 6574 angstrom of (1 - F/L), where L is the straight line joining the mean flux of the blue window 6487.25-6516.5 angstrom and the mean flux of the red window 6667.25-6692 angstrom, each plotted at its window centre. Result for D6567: 1.7 angstrom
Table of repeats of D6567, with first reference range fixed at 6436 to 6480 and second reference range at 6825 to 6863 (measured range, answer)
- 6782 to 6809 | -0.1 angstrom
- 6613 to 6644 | -0.3 angstrom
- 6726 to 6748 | -0.3 angstrom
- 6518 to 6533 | -0.2 angstrom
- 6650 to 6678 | -0.2 angstrom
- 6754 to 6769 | -0.3 angstrom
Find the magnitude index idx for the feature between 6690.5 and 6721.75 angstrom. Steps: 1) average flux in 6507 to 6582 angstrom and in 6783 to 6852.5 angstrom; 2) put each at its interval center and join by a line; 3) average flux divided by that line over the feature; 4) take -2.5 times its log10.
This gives -0.02 mag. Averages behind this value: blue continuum 75.3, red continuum 74.1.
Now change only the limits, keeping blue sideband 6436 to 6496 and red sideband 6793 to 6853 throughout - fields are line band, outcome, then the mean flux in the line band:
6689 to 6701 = -0.02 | 76.4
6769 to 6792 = 0.00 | 74.6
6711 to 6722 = 0.00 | 74.9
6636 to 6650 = 0.00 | 76.1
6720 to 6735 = 0.00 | 75.1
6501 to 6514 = 0.00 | 77.5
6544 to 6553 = 0.00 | 76.6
